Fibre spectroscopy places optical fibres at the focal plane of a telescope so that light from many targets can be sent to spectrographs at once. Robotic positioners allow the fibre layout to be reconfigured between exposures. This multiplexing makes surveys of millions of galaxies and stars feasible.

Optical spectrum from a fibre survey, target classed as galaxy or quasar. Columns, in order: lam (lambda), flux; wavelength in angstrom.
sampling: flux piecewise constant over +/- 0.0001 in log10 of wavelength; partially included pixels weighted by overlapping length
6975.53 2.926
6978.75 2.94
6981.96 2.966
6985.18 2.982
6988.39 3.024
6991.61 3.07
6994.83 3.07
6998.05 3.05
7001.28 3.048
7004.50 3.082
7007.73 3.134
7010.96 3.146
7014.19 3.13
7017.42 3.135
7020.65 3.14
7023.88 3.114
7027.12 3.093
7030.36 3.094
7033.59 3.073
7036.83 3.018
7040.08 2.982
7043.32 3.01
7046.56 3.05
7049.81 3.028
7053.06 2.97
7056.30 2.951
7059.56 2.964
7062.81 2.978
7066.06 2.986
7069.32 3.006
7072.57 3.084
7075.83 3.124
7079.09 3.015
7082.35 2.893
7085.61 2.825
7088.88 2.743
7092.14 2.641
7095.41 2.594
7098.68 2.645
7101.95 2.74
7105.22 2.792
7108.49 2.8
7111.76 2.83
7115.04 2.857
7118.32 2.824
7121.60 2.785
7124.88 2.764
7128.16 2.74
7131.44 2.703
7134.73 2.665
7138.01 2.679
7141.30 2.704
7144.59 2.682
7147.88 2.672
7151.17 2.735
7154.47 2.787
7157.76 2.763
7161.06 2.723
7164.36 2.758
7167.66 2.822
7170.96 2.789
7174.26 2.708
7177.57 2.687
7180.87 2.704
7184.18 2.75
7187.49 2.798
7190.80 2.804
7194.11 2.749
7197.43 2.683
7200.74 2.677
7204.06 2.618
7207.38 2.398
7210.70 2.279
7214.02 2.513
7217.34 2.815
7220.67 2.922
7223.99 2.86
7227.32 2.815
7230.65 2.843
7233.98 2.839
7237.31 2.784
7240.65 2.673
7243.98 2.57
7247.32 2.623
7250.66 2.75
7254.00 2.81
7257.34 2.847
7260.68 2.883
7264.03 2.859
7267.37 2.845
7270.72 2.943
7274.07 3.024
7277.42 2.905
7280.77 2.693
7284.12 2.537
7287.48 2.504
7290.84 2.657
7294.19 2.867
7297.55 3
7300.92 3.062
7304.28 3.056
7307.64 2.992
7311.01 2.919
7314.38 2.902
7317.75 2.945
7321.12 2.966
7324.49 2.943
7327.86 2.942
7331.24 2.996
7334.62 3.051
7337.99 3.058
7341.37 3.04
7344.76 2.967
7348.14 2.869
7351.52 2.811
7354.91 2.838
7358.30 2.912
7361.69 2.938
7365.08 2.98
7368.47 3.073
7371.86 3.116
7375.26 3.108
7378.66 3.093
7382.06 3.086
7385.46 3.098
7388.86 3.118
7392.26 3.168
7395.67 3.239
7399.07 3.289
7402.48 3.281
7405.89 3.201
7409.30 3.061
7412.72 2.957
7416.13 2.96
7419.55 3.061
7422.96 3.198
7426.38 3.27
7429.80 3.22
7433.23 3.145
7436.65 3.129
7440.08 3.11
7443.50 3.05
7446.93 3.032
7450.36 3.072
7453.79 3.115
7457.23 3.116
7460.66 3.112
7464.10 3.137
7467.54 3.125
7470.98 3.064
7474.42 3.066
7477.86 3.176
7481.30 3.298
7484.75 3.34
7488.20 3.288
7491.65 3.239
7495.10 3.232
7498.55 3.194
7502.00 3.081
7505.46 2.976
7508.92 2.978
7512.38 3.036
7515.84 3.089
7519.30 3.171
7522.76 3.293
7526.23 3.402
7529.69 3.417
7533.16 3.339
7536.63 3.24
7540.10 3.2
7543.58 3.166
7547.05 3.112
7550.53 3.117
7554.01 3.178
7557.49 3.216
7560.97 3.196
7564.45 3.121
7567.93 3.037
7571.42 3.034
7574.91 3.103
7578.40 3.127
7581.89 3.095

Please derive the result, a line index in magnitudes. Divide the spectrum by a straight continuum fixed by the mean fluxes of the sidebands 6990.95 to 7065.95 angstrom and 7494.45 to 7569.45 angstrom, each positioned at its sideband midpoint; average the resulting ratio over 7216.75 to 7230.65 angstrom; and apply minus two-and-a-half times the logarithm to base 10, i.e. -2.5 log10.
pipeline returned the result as 0.090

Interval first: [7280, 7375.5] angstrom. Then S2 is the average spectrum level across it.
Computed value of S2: 2.92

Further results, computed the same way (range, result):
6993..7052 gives 3.08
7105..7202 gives 2.75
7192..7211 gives 2.59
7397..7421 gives 3.12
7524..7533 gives 3.39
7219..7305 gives 2.81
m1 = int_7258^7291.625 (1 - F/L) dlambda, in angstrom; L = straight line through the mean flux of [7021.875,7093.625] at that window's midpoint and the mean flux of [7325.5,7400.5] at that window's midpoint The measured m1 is 2.6 angstrom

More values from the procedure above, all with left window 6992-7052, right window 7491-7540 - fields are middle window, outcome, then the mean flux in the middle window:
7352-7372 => 1.27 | 2.96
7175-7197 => 2.62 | 2.74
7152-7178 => 2.95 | 2.76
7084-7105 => 2.64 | 2.7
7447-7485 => 0.54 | 3.13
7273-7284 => 1.12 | 2.82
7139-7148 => 1.21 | 2.69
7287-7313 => 2.00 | 2.9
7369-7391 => 0.40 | 3.1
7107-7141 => 3.71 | 2.76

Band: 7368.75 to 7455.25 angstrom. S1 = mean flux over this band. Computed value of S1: 3.13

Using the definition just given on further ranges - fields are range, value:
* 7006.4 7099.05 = 2.99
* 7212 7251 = 2.75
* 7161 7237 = 2.72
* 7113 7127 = 2.8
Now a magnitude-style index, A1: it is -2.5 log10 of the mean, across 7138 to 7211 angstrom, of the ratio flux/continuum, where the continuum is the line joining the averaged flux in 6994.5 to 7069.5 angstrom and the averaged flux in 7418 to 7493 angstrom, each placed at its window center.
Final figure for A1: 0.14 mag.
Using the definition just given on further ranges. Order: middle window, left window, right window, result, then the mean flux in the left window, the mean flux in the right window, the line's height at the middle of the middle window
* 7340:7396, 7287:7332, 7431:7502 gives -0.01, 2.92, 3.15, 3.01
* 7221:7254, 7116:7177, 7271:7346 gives 0.03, 2.74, 2.91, 2.84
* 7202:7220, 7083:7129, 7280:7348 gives 0.11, 2.76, 2.91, 2.83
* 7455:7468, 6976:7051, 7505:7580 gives 0.01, 3.06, 3.16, 3.15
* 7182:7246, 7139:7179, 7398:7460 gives 0.04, 2.73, 3.12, 2.81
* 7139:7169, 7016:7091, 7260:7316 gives 0.08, 3.01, 2.86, 2.95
